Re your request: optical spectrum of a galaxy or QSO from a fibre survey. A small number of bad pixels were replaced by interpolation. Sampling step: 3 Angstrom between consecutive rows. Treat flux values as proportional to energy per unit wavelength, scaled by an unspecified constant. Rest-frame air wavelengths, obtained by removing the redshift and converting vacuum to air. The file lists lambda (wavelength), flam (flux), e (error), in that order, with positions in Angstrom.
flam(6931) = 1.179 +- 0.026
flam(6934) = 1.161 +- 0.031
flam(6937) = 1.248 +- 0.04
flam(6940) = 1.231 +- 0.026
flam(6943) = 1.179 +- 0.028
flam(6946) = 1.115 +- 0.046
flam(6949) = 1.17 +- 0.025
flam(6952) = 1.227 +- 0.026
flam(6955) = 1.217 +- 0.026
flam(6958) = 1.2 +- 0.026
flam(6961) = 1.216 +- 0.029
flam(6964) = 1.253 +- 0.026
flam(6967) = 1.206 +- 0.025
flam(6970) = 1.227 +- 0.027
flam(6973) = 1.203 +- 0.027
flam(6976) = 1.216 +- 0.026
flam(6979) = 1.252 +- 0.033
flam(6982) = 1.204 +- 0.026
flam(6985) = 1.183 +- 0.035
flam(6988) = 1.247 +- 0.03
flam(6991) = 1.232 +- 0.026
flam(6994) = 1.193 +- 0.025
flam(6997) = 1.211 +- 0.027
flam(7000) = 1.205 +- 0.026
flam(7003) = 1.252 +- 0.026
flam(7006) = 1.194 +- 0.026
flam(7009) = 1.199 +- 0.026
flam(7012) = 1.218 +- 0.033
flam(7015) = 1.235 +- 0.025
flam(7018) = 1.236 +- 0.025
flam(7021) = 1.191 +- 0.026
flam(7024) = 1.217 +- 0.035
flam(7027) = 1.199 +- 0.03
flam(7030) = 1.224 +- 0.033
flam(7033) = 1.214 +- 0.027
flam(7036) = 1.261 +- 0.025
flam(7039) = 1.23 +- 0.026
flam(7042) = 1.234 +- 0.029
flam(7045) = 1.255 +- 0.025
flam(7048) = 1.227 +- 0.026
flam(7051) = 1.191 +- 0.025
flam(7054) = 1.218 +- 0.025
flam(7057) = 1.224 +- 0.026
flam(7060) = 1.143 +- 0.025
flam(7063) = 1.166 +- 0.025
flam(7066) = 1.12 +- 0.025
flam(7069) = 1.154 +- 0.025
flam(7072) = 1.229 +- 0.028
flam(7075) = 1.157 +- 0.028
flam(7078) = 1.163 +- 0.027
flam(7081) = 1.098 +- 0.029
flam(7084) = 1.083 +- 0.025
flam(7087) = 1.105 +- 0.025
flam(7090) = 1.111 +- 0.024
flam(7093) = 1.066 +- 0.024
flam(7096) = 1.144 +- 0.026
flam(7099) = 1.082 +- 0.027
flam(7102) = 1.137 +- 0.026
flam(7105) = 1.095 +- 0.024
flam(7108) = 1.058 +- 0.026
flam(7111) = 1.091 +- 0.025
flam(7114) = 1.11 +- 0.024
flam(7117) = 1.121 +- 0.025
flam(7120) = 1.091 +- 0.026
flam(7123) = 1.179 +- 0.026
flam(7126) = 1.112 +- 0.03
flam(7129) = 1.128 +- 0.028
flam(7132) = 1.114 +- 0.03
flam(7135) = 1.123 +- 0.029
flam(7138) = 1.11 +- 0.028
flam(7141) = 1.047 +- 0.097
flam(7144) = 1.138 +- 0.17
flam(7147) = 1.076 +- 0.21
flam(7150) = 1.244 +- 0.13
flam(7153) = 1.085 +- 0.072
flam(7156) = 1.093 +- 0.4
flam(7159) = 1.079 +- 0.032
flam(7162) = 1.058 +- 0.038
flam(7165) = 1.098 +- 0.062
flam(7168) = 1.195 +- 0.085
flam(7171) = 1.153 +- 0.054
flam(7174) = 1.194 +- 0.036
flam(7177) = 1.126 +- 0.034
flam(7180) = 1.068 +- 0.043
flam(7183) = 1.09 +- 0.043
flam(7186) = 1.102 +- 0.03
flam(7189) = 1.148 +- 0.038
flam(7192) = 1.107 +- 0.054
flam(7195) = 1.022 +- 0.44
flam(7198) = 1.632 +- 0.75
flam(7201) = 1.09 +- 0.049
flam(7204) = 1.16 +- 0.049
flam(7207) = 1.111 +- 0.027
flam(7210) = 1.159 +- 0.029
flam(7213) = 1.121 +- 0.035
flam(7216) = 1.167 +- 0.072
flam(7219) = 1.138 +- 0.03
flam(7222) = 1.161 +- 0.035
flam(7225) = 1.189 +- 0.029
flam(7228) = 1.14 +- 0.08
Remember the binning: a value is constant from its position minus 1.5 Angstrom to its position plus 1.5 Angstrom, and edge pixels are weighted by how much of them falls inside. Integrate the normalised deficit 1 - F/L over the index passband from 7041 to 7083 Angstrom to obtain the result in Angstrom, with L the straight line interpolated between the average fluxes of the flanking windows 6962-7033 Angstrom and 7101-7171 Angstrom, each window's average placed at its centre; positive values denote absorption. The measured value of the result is -0.5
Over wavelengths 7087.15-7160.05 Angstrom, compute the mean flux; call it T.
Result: 1.11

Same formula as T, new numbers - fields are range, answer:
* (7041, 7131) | 1.14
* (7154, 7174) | 1.12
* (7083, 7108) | 1.1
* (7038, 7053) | 1.23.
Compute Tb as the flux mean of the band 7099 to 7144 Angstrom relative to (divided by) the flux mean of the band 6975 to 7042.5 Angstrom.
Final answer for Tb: 0.91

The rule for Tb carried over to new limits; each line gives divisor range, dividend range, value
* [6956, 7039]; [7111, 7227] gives 0.93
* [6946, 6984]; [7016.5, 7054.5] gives 1.01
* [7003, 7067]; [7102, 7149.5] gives 0.92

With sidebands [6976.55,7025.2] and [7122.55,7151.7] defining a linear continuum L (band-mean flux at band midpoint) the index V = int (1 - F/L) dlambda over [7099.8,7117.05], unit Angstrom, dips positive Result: 0.7 Angstrom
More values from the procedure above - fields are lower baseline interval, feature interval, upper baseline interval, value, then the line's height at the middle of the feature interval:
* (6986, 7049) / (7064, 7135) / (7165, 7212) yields 4.18 Angstrom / 1.19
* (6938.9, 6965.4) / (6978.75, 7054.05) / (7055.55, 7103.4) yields -3.34 Angstrom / 1.17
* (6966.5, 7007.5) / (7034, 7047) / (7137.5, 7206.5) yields -0.55 Angstrom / 1.19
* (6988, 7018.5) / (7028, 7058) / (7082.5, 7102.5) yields -1.56 Angstrom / 1.17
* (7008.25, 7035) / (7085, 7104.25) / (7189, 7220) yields 1.47 Angstrom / 1.2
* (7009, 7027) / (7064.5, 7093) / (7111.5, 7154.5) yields 0.81 Angstrom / 1.16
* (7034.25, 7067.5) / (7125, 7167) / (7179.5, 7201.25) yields 2.49 Angstrom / 1.18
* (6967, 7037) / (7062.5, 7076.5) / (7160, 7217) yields 0.31 Angstrom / 1.19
